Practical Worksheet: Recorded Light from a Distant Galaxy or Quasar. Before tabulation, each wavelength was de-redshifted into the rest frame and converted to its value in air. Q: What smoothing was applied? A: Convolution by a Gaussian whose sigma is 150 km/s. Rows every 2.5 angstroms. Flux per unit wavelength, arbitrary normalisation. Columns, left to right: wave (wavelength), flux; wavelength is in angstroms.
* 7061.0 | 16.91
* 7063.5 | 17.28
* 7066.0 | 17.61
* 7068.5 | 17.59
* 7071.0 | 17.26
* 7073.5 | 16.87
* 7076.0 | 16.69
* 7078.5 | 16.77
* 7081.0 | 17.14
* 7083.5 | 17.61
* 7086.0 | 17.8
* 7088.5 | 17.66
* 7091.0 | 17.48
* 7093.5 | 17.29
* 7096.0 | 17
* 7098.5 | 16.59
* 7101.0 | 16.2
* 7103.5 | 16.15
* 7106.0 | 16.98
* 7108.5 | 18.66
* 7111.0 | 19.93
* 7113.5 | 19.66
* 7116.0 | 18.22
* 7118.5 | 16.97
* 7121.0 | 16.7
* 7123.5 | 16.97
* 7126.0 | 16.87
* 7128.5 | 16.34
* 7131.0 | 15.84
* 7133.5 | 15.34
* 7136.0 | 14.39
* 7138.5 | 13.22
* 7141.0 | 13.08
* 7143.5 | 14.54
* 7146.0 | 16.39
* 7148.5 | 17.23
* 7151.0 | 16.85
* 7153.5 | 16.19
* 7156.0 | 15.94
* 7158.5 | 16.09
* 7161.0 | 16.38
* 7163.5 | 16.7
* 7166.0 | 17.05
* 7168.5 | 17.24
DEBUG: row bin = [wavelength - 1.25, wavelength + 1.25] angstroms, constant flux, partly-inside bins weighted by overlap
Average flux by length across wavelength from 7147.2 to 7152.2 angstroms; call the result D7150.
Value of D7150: 17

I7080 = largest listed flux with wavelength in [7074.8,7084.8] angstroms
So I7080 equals 17.61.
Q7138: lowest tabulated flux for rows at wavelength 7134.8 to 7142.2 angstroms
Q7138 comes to 13.08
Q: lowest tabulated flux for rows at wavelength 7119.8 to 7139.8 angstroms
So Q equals 13.22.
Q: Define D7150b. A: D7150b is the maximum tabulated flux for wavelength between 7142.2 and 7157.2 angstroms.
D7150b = 17.23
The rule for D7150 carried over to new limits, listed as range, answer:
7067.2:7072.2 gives 17.4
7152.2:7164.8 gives 16.3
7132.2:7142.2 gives 14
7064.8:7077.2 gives 17.2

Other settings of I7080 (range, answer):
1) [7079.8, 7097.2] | 17.8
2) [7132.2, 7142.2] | 15.34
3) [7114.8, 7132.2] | 18.22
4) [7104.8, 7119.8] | 19.93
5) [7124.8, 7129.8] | 16.87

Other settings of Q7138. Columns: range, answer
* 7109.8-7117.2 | 18.22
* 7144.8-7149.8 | 16.39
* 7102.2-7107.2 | 16.15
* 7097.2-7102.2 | 16.2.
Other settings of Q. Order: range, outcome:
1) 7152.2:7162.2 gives 15.94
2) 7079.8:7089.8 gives 17.14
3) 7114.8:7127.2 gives 16.7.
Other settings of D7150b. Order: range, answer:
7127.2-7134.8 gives 16.34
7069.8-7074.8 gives 17.26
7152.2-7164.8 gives 16.7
